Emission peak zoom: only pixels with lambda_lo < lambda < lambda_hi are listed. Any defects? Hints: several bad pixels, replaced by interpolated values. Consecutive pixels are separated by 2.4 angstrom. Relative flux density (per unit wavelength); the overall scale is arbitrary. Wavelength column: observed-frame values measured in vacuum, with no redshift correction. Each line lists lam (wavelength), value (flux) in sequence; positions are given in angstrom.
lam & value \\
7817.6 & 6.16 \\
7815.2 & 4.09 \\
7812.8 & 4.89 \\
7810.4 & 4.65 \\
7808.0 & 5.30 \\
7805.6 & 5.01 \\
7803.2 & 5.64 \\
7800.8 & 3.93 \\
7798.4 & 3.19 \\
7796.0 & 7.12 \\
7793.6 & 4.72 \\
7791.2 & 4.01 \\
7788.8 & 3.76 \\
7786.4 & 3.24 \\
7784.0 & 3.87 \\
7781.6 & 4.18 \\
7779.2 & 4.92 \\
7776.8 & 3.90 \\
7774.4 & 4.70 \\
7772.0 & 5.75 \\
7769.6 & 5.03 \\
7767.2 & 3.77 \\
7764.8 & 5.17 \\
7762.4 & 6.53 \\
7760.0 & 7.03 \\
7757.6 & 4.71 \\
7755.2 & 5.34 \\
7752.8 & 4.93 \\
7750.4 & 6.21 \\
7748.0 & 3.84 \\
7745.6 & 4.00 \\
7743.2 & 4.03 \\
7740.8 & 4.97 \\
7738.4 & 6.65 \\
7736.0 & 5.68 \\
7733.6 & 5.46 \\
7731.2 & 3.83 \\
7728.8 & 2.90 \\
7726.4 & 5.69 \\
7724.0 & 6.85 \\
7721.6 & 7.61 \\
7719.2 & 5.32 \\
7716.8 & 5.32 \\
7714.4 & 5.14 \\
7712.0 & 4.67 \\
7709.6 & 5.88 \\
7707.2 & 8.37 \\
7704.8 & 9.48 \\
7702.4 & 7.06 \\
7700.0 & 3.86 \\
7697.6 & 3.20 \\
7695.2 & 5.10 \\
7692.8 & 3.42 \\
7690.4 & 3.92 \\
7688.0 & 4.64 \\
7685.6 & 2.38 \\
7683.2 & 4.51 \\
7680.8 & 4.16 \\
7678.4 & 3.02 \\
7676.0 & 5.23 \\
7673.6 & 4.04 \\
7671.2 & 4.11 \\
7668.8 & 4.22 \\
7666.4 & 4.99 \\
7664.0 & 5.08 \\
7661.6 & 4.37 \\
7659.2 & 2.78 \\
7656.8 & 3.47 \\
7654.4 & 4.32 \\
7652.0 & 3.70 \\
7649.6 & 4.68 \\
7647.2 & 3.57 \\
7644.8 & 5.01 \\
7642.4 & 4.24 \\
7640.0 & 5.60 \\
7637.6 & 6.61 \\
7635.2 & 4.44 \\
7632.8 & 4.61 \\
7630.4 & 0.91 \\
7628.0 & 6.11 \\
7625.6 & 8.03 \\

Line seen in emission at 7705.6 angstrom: [S II]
